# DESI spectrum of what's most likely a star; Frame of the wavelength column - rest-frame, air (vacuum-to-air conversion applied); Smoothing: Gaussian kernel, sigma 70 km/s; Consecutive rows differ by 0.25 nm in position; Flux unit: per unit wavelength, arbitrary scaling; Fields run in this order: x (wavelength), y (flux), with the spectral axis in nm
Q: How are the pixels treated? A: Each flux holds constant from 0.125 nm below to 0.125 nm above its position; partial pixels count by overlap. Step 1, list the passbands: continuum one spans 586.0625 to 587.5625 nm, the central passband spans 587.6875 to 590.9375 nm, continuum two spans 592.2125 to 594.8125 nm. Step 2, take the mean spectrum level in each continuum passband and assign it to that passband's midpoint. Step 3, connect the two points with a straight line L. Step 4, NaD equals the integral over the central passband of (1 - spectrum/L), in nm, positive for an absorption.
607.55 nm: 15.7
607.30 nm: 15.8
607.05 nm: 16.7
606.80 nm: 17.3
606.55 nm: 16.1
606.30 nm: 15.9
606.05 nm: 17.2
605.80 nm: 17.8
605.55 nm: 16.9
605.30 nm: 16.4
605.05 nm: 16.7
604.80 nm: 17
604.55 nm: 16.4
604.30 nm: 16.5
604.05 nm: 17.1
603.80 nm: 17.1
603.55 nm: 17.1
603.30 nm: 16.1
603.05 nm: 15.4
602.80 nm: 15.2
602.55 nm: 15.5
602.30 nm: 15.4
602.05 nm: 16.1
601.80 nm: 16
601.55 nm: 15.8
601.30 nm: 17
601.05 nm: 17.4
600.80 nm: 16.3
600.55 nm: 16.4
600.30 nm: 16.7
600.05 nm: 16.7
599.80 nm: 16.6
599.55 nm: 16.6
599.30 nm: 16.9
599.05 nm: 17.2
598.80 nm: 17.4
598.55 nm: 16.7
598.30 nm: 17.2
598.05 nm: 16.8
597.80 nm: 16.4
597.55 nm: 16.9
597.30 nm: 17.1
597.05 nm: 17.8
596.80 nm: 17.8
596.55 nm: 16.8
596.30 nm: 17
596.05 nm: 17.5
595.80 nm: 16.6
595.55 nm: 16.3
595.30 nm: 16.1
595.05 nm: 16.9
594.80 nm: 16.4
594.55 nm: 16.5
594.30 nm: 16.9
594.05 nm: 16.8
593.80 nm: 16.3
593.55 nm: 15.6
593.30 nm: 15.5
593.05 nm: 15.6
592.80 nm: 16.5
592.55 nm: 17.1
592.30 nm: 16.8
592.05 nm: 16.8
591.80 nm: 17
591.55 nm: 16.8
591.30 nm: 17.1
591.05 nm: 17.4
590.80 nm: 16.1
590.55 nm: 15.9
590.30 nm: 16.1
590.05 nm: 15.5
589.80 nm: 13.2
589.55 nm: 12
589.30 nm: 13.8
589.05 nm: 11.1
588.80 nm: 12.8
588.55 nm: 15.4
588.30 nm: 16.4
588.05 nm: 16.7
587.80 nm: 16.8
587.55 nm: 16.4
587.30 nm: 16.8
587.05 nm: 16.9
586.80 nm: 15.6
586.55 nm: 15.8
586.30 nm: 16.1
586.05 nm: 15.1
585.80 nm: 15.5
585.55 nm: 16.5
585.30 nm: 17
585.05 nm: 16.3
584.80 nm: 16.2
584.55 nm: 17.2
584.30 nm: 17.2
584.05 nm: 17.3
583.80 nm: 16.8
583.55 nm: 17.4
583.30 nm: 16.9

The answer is 0.30 nm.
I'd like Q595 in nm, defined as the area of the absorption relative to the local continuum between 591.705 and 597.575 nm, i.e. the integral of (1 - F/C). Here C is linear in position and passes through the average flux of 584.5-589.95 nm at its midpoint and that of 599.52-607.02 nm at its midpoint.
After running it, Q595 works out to -0.29 nm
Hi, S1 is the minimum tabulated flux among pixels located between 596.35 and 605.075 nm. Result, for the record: 15.2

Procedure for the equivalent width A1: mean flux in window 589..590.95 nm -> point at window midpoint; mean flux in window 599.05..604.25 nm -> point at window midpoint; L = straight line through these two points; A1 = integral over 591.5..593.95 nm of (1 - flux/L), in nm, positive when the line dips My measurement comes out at -0.26 nm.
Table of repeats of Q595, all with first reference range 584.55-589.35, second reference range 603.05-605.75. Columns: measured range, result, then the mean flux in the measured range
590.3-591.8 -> -0.07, 16.6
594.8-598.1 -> -0.13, 16.9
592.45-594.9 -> -0.03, 16.3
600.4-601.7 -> 0.00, 16.6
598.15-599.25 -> -0.05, 17.1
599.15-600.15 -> -0.02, 16.7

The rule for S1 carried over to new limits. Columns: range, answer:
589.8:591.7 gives 15.5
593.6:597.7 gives 16.1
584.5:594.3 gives 11.1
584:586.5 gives 15.1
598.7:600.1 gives 16.6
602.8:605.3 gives 15.4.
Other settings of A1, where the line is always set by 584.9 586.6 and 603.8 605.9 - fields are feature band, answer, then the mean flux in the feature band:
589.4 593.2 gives 0.07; 16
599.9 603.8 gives 0.11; 16.2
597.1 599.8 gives -0.06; 16.9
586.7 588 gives -0.03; 16.5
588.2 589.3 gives 0.16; 13.9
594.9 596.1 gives -0.01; 16.6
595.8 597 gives -0.05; 17.2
